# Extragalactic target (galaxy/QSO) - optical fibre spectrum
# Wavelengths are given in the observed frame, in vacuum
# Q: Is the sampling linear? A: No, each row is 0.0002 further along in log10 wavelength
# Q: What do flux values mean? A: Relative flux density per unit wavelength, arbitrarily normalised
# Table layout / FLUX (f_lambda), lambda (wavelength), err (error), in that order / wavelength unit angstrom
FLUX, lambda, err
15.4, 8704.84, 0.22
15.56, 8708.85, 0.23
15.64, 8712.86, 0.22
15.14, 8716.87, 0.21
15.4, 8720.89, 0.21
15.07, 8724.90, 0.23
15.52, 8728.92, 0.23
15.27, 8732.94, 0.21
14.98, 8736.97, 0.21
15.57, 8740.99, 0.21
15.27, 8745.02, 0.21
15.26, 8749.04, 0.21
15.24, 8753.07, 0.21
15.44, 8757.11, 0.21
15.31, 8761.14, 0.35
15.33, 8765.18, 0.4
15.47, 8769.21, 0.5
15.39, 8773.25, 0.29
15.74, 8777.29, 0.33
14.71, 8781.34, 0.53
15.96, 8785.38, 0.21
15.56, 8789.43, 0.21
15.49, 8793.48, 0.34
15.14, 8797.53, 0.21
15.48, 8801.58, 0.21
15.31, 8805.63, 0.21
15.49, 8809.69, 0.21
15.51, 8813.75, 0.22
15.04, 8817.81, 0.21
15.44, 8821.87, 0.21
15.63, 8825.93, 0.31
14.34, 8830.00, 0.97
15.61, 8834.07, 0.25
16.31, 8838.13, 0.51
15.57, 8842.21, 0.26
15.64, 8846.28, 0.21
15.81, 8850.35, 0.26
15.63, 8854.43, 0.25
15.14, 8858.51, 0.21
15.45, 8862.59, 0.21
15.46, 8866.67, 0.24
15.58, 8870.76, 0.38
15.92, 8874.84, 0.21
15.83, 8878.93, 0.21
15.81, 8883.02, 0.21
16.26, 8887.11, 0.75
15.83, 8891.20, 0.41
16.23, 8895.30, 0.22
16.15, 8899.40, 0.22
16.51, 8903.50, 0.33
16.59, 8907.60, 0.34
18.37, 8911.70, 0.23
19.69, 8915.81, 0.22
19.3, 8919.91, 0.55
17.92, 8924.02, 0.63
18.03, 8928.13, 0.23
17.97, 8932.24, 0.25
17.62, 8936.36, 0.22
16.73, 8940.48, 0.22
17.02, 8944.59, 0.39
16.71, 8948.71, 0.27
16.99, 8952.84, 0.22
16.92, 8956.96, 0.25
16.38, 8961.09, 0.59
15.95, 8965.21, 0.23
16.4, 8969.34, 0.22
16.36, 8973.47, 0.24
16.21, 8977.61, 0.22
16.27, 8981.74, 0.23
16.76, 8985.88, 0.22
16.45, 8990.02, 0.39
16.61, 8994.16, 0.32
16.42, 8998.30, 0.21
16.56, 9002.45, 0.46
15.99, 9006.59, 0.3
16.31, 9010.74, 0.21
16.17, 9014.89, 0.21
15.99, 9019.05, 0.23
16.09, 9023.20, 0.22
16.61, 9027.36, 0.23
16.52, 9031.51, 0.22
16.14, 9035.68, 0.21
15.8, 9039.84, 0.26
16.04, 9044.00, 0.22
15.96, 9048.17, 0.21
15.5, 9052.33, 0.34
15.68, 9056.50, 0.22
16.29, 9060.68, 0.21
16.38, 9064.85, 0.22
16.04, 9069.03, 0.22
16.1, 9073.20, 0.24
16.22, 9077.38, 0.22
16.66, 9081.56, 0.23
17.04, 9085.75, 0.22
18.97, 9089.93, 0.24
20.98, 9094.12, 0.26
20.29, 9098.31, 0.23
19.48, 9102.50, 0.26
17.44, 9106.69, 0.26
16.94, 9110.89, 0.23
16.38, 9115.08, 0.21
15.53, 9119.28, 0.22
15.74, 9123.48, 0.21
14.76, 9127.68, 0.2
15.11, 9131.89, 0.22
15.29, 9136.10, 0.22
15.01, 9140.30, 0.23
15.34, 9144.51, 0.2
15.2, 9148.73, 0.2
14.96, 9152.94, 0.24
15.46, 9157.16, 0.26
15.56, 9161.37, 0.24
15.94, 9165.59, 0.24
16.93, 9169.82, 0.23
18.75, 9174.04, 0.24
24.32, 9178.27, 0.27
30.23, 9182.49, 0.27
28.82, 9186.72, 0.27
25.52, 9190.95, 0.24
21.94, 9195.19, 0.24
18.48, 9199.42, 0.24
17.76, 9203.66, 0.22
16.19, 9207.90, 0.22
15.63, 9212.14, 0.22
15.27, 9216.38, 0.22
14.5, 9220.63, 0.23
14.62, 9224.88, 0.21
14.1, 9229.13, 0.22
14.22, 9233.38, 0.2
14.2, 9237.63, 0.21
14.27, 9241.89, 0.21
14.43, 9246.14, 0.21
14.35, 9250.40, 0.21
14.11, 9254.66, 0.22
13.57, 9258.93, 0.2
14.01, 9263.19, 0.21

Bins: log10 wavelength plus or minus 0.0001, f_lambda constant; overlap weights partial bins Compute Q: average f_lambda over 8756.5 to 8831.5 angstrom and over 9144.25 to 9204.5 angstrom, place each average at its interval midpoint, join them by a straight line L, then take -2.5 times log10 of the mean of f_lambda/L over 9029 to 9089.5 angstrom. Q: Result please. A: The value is 0.141 mag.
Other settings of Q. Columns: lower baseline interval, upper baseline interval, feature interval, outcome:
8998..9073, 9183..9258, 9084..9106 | -0.170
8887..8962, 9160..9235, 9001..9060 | 0.114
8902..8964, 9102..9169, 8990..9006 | 0.032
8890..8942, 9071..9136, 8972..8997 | 0.058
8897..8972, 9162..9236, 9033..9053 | 0.129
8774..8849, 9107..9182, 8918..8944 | -0.129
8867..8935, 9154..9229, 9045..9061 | 0.141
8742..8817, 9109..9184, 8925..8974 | -0.055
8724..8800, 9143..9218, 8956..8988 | 0.054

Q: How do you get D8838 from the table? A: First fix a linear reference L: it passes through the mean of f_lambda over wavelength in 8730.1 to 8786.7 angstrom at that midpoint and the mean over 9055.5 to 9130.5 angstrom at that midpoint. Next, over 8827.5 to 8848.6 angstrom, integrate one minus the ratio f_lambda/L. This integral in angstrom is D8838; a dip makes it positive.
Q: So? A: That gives 0.3 angstrom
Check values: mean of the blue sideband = 15.3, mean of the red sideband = 17.1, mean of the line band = 15.5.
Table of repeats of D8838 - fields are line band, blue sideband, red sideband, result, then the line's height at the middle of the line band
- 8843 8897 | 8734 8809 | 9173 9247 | 1.2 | 16.1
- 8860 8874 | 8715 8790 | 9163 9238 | 0.6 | 16.2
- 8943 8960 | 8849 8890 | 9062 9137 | -0.8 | 16.2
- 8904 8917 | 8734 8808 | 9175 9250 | -1.3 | 16.3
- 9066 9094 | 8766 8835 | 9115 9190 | 0.4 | 17.4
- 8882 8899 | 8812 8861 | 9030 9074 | -0.5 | 15.6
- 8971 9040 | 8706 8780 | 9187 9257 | -1.4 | 16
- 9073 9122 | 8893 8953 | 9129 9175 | -4.9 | 16.1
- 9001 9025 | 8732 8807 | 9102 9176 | -0.6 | 15.8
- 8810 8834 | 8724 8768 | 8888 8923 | 1.5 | 16.3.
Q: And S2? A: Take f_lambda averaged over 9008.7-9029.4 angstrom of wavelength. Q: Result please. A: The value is 16.2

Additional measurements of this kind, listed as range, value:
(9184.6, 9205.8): 22.5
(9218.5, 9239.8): 14.3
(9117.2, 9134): 15.3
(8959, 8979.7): 16.3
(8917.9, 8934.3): 18.3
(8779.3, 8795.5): 15.4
